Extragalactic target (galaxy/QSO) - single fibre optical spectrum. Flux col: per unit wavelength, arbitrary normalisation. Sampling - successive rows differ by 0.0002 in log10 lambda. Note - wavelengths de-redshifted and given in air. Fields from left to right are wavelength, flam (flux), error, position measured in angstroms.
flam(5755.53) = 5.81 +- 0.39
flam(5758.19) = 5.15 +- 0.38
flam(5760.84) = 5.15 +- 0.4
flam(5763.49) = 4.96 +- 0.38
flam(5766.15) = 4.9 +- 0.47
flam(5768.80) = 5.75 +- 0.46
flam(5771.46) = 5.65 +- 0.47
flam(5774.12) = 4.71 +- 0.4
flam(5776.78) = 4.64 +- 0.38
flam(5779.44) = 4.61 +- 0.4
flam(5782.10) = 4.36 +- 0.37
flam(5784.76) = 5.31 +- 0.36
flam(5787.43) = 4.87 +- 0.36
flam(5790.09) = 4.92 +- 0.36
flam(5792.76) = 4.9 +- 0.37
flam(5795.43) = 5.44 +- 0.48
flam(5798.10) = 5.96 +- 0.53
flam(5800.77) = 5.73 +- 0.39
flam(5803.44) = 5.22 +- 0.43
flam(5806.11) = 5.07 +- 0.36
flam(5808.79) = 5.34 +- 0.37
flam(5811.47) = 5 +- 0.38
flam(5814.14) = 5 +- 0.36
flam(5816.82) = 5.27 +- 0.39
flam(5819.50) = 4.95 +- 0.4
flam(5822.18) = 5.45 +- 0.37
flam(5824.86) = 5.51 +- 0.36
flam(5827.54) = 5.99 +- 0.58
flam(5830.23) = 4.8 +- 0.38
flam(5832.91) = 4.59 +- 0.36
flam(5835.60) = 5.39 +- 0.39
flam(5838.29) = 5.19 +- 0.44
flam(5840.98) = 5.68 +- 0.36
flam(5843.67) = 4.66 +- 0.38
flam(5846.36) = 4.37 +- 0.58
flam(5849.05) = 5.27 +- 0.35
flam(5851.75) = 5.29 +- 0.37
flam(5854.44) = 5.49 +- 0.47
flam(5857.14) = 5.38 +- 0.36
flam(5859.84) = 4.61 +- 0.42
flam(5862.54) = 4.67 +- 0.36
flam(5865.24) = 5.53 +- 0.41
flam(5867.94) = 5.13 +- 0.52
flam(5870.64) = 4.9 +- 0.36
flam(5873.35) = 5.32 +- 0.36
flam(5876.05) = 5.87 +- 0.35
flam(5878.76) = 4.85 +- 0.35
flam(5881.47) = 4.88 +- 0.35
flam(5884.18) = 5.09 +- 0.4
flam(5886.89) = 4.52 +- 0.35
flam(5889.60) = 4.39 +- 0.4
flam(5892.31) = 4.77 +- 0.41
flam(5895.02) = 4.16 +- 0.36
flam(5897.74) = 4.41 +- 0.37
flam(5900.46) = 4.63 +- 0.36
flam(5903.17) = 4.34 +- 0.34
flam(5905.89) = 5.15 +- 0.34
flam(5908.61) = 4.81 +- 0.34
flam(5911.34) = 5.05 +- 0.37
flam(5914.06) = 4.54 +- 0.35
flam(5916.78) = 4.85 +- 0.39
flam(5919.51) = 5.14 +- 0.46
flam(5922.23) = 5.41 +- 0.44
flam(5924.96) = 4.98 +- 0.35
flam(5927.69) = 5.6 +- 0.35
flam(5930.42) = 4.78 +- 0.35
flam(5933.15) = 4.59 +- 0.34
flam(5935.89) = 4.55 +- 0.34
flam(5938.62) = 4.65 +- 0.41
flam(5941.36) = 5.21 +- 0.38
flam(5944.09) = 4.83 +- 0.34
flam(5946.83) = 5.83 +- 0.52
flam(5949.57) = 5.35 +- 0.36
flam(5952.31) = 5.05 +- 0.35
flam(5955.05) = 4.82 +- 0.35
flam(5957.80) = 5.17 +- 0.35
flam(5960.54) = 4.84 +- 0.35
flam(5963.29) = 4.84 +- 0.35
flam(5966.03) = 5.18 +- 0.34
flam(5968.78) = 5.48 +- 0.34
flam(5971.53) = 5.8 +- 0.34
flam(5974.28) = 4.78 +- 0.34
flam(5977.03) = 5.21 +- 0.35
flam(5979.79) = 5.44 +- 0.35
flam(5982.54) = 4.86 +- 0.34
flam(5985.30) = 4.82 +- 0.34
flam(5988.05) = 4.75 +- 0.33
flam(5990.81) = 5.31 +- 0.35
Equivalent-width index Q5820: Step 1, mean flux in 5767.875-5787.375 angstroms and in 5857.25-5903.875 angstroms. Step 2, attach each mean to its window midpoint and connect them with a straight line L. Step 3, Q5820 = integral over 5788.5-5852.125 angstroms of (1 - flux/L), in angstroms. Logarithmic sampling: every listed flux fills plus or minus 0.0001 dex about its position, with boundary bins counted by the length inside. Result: -3.61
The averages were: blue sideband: 4.98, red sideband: 4.85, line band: 5.21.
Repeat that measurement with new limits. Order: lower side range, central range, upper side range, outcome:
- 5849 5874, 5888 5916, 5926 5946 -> 2.2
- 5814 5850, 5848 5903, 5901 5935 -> 1.1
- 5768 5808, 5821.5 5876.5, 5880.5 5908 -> -3.8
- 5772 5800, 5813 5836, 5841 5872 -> -0.8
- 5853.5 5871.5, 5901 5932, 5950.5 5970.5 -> 0.8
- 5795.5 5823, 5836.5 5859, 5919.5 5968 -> 0.3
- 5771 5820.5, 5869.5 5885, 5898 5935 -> -0.6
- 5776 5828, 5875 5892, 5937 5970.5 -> 0.8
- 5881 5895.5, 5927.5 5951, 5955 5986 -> -0.3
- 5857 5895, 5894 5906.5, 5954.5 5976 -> 1.2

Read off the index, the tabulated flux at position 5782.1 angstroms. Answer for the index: 4.36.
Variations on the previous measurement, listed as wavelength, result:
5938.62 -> 4.65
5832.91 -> 4.59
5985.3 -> 4.82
